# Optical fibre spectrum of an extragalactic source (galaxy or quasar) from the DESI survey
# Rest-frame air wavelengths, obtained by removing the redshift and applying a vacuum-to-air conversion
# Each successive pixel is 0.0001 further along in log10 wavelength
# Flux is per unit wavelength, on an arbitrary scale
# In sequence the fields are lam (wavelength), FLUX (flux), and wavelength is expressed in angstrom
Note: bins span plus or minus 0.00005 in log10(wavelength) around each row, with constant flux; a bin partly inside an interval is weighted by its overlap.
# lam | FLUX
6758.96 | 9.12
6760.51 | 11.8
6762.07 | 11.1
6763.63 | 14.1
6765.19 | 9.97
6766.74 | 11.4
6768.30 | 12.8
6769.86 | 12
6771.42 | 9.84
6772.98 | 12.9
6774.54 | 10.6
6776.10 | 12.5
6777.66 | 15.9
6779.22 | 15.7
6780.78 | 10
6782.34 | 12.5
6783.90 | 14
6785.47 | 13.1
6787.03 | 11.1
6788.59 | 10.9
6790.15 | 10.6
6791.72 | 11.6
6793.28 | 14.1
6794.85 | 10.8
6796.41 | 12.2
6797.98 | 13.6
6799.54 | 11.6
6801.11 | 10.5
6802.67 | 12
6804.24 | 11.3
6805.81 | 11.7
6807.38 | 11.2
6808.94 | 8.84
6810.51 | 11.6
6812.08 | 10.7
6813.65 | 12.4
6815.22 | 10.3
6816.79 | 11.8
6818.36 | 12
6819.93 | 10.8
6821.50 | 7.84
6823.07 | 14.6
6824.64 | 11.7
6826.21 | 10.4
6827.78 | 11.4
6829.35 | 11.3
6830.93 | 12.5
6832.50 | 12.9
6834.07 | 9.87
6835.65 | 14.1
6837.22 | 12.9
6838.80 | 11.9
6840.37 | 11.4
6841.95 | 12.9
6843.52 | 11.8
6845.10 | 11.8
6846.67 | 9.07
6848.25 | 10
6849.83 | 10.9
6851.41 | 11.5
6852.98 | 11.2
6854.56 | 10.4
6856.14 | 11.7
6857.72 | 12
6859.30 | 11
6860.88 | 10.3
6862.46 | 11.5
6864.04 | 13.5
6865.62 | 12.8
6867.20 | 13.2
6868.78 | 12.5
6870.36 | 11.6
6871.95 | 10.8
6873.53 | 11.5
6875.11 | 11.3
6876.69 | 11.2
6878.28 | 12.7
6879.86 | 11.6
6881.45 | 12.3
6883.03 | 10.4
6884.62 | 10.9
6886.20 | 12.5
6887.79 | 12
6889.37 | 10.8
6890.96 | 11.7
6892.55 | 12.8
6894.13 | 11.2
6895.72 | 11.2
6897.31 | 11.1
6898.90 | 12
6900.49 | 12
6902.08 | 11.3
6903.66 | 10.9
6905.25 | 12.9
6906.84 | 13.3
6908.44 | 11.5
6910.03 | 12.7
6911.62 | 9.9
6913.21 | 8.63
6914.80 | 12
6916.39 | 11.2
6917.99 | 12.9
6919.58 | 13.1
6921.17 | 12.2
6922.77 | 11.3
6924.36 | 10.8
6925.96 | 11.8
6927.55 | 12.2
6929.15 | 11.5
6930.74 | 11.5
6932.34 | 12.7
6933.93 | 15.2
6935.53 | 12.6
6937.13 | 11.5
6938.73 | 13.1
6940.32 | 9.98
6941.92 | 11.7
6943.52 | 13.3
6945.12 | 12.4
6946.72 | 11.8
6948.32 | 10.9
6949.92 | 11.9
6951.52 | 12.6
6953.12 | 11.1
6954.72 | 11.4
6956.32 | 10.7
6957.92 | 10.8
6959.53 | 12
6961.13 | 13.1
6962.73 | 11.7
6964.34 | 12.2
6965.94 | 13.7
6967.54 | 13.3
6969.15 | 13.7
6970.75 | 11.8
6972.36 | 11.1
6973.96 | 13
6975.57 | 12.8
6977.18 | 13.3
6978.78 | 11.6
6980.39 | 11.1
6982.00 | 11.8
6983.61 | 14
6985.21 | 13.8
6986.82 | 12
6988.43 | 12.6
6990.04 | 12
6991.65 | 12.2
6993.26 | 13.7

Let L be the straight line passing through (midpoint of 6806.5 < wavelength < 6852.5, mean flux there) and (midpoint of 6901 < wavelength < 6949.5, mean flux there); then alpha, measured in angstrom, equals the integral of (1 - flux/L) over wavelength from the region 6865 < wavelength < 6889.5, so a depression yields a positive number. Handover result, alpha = -0.3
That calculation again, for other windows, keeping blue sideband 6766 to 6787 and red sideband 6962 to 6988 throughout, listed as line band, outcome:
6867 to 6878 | 0.7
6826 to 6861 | 2.9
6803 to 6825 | 2.3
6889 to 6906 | 1.2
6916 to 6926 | 0.5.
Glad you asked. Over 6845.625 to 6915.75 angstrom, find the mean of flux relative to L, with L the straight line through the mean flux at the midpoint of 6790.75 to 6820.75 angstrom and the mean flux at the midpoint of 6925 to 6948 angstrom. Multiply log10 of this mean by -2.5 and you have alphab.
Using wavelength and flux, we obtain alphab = 0.04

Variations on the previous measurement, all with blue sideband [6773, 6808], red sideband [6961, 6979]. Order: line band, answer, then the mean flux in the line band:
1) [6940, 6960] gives 0.09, 11.6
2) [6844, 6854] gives 0.15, 10.8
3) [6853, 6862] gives 0.12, 11.1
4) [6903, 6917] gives 0.09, 11.5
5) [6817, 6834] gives 0.07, 11.5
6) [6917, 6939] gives 0.02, 12.3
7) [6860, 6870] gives 0.01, 12.3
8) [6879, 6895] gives 0.07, 11.6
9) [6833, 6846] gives 0.02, 12.1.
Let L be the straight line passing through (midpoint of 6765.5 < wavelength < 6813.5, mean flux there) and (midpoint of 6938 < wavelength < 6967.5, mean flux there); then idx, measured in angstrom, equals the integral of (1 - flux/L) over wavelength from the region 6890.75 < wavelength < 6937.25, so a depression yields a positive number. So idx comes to 0.3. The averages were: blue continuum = 11.9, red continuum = 11.9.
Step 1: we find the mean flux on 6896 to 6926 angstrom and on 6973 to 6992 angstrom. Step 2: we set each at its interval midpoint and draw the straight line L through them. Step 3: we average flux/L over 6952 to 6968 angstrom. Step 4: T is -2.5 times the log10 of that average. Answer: 0.02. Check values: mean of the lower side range 11.6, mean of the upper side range 12.5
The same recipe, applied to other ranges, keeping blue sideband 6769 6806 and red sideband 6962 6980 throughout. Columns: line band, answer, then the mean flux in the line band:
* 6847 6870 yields 0.07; 11.6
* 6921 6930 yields 0.08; 11.6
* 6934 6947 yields 0.02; 12.2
